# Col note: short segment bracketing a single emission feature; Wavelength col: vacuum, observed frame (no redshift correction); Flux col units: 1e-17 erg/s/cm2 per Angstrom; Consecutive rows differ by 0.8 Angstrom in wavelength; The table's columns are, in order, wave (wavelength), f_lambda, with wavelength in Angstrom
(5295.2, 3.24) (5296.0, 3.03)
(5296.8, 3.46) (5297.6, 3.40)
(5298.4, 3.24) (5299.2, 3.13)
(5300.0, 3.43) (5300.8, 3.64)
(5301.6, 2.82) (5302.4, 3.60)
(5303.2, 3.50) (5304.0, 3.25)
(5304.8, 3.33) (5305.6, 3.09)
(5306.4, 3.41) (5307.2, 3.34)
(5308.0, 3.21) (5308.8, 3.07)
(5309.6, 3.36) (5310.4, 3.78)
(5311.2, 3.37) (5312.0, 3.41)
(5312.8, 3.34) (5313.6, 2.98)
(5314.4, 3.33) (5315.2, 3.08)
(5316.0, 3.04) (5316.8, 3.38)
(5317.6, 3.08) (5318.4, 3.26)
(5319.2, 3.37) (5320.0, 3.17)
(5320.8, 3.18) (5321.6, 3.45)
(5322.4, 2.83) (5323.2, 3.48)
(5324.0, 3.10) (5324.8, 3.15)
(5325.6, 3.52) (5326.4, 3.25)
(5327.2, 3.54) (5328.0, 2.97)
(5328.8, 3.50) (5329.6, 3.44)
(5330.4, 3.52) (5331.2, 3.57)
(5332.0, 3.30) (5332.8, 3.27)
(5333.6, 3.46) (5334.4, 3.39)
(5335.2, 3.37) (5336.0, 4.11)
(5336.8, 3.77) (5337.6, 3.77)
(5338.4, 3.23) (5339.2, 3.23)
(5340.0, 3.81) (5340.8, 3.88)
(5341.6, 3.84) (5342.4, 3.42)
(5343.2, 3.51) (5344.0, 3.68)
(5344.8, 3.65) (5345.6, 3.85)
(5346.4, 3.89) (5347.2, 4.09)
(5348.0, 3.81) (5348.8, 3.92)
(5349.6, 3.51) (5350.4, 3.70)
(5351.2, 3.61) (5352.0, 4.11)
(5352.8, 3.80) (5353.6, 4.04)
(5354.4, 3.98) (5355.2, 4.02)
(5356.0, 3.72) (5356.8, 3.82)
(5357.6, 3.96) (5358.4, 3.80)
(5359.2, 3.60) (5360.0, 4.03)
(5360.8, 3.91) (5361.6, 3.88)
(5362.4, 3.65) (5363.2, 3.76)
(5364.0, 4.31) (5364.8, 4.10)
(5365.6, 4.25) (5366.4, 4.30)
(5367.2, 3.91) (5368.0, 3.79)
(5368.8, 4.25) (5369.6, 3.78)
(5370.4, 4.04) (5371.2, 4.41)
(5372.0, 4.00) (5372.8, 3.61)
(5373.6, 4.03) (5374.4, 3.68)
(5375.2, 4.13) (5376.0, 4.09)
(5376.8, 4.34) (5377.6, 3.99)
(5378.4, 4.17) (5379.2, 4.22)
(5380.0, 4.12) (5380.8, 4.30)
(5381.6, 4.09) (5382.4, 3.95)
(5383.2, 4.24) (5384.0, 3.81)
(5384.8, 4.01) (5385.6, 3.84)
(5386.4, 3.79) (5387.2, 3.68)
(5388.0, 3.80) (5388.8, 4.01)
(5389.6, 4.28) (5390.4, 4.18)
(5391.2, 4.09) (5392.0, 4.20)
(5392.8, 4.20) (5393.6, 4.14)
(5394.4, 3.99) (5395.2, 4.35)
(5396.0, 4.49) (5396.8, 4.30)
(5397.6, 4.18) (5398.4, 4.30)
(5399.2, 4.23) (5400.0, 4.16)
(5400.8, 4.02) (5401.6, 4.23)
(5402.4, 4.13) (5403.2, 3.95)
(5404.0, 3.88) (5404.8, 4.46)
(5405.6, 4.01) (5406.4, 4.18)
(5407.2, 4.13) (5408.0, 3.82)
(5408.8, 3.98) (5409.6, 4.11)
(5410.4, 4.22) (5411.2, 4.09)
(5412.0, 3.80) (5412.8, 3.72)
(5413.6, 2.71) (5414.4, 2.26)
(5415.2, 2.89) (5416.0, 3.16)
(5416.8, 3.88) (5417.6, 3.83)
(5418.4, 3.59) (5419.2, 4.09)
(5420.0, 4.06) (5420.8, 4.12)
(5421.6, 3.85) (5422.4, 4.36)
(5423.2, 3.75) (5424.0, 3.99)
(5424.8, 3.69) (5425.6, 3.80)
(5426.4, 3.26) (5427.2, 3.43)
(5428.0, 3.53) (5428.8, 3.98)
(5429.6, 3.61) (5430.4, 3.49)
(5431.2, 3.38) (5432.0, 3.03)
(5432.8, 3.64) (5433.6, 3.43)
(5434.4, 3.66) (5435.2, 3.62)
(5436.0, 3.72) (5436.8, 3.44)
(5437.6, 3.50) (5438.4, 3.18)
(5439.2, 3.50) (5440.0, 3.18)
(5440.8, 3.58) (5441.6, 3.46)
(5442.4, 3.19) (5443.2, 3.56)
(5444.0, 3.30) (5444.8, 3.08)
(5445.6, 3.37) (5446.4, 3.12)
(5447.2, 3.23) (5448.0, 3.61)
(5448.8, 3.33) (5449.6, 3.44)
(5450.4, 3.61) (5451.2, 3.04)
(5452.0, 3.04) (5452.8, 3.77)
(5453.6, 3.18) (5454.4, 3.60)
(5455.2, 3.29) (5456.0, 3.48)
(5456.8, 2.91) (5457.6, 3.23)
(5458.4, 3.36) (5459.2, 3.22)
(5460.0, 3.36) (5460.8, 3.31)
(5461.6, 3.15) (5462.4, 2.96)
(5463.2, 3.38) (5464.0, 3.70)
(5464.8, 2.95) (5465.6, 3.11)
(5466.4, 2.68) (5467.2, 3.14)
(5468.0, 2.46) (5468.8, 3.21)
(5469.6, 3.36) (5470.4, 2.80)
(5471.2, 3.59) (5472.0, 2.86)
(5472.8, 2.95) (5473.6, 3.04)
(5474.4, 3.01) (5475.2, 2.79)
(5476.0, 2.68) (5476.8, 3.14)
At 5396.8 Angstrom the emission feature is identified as C III]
